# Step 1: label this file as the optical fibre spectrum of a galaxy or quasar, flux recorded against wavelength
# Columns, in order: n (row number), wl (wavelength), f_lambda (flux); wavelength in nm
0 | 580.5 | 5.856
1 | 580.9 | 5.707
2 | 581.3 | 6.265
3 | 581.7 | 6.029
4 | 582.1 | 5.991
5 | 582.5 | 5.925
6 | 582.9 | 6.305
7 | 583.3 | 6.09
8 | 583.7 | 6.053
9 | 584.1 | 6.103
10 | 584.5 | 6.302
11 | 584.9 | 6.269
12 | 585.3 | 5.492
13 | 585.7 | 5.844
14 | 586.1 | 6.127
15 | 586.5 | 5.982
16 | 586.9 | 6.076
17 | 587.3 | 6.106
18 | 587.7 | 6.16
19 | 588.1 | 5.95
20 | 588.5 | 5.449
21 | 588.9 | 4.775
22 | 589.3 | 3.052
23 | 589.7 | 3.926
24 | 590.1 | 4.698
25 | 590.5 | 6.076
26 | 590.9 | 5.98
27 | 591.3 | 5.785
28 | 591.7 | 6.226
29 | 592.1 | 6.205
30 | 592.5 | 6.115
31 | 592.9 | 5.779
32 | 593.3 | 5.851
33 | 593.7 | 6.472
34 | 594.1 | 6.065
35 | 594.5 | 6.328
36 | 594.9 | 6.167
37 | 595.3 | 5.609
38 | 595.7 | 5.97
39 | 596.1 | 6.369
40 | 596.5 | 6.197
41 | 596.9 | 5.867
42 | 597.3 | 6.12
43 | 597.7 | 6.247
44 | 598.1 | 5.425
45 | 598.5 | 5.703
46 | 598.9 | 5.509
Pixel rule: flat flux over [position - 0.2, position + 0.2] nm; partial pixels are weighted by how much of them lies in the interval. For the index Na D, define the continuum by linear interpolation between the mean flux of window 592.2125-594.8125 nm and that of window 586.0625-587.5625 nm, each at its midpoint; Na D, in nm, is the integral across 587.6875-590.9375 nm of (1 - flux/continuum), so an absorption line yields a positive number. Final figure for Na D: 0.57 nm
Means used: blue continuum 6.07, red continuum 6.11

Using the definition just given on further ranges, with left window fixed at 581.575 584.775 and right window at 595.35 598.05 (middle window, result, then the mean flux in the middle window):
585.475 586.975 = 0.025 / 5.99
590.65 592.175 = 0.010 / 6.04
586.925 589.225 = 0.195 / 5.57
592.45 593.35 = 0.027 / 5.89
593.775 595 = -0.030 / 6.22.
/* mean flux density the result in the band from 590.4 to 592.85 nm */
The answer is 6.05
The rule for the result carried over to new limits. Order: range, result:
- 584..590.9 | 5.56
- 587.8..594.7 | 5.58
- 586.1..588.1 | 6.07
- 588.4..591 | 4.78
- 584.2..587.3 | 6.02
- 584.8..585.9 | 5.83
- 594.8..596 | 5.93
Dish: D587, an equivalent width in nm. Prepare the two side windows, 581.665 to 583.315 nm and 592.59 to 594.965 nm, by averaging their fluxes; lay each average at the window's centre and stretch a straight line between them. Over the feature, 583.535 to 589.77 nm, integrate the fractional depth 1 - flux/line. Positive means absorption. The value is 0.457 nm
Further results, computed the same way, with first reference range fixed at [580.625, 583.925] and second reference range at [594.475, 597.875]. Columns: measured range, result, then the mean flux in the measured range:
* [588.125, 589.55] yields 0.34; 4.6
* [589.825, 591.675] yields 0.14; 5.62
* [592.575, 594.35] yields 0.01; 6.05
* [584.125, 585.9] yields 0.02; 5.99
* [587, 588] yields -0.01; 6.11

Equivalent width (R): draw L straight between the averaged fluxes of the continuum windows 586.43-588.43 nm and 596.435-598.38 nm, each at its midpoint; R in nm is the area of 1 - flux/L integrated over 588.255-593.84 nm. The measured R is 0.505 nm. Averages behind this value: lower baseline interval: 6.02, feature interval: 5.45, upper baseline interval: 5.94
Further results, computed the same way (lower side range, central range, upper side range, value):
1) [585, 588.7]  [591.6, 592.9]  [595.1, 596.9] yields -0.030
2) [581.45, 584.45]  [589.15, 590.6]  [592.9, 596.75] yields 0.409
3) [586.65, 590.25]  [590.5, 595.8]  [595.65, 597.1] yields -0.305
